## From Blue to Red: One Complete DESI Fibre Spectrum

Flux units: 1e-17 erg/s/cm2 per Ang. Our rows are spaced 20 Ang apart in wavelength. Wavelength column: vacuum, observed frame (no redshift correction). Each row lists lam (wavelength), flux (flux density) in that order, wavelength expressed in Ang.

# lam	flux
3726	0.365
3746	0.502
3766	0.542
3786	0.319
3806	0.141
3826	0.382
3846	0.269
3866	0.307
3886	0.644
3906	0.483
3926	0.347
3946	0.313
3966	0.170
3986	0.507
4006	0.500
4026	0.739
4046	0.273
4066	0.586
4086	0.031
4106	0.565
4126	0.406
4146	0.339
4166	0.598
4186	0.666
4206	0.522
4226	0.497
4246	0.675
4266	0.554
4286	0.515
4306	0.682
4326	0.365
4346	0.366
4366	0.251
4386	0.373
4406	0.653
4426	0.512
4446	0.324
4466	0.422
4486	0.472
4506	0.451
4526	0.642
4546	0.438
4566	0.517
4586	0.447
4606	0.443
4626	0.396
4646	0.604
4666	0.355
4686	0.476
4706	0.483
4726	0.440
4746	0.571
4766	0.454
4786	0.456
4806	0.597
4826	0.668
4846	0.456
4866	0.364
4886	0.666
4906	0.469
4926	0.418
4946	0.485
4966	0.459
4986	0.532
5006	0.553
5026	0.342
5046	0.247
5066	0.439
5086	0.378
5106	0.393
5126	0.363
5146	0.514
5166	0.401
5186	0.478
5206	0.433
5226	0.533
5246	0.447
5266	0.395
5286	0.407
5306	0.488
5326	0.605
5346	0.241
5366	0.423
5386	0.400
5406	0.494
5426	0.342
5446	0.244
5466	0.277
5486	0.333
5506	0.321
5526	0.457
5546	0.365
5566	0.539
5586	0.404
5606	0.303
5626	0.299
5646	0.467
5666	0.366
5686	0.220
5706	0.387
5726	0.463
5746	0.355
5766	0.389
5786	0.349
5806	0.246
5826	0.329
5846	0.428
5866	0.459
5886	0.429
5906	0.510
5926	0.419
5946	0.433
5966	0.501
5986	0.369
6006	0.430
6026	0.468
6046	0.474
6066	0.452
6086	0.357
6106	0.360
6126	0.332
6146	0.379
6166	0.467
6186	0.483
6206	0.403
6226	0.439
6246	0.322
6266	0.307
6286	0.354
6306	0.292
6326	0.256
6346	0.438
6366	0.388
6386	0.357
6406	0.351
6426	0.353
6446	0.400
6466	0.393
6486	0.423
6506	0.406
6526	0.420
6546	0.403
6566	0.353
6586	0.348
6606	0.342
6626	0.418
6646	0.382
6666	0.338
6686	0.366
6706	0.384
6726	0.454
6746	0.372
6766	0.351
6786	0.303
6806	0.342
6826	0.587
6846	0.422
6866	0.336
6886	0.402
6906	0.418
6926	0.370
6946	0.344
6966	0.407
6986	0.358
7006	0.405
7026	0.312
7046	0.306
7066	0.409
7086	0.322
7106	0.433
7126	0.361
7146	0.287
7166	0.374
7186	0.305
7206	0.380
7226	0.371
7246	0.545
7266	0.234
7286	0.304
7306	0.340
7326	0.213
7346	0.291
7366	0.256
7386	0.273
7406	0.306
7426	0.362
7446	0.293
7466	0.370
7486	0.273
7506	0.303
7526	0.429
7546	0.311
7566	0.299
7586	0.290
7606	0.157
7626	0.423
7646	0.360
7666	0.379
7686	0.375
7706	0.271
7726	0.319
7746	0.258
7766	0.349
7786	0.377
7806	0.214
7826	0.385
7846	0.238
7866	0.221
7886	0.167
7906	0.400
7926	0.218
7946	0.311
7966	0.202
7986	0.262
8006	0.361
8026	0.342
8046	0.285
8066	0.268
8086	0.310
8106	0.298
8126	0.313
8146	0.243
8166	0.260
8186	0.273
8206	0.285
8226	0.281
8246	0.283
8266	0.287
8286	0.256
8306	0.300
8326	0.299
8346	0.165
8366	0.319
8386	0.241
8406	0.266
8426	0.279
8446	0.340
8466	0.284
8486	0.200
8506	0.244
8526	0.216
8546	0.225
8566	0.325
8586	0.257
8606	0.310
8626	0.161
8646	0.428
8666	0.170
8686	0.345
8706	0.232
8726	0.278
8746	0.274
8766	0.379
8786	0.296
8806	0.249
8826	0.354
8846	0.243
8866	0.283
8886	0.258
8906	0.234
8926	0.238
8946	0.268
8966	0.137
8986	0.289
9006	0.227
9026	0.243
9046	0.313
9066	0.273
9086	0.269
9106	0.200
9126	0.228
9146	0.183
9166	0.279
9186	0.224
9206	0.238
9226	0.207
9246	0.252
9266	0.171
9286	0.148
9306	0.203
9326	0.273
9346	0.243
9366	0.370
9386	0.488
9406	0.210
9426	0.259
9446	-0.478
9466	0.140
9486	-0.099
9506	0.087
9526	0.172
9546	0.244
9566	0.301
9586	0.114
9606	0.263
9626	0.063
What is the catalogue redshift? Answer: 0.04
